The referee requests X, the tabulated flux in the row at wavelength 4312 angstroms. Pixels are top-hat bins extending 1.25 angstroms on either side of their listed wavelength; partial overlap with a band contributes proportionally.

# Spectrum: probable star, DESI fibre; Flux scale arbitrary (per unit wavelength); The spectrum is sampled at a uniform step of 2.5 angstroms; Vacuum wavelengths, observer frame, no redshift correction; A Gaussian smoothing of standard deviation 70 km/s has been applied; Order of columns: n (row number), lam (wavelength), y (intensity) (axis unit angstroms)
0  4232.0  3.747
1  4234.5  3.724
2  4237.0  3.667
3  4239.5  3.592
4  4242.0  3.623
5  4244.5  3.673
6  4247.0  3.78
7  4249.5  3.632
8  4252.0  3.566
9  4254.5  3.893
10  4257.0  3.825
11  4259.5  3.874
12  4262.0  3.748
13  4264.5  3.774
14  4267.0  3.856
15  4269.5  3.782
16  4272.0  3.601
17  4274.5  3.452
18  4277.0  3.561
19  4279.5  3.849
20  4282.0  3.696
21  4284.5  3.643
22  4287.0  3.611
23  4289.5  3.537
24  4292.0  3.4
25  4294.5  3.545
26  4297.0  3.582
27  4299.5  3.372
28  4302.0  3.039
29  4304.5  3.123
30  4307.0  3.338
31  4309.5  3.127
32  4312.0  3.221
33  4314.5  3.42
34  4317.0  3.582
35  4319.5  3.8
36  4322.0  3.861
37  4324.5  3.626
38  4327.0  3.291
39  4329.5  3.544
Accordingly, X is 3.221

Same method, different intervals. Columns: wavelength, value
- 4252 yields 3.566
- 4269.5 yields 3.782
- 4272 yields 3.601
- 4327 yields 3.291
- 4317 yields 3.582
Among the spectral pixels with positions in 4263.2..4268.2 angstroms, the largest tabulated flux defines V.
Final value 3.856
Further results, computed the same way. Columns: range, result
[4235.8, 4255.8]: 3.893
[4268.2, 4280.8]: 3.849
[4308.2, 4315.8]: 3.42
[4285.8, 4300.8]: 3.611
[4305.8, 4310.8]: 3.338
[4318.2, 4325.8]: 3.861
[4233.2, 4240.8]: 3.724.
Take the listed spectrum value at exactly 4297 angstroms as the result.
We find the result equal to 3.582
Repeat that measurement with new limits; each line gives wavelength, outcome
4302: 3.039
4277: 3.561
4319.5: 3.8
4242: 3.623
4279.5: 3.849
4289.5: 3.537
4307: 3.338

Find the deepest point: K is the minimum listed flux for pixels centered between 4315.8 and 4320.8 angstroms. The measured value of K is 3.582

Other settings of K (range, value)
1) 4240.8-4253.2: 3.566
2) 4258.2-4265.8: 3.748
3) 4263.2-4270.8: 3.774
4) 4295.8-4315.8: 3.039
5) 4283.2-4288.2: 3.611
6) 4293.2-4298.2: 3.545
